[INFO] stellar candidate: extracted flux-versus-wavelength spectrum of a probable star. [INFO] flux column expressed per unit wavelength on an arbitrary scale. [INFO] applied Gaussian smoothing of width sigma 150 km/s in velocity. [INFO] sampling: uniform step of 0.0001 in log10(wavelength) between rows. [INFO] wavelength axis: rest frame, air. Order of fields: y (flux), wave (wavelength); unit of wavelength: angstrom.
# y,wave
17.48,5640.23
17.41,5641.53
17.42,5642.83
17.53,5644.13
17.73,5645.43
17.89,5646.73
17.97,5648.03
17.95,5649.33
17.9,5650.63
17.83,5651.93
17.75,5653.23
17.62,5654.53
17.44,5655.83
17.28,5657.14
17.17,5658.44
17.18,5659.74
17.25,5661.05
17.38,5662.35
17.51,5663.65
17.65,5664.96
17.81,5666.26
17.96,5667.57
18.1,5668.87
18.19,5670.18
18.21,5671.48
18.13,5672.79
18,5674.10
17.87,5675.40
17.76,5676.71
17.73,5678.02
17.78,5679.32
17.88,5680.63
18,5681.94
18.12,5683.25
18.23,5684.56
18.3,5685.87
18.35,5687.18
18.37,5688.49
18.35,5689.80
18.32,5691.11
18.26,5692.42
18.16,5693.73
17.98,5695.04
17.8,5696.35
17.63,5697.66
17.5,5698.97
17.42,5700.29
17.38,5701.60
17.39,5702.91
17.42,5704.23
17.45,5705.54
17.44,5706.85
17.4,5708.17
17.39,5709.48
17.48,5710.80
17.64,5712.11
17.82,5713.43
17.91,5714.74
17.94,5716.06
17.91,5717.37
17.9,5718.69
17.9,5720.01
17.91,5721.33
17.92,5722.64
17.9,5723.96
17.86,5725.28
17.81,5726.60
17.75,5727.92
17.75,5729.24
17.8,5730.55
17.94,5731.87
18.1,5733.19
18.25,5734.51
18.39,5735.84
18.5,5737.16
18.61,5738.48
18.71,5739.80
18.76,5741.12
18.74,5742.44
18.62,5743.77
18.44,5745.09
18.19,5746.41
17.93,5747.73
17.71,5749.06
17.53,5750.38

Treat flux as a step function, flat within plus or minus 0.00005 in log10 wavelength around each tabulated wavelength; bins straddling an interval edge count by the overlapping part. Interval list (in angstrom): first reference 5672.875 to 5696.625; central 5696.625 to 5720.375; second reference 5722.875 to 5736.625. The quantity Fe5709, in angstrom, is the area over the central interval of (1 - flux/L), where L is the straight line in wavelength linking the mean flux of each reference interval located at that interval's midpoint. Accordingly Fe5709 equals 0.5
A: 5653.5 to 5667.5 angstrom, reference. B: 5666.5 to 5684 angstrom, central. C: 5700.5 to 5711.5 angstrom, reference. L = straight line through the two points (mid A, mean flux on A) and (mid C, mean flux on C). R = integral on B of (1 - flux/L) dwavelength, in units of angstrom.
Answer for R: -0.53 angstrom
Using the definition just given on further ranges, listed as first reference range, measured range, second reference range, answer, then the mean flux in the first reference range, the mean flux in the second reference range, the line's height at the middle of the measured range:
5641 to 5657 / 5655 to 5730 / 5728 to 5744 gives 0.9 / 17.7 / 18.3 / 18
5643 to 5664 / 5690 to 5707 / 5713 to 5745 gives 0.2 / 17.6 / 18.1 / 17.9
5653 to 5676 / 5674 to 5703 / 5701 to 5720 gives -0.5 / 17.7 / 17.6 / 17.7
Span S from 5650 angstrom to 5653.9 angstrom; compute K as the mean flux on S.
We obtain 17.8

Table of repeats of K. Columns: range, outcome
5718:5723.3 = 17.9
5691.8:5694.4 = 18.2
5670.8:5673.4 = 18.2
